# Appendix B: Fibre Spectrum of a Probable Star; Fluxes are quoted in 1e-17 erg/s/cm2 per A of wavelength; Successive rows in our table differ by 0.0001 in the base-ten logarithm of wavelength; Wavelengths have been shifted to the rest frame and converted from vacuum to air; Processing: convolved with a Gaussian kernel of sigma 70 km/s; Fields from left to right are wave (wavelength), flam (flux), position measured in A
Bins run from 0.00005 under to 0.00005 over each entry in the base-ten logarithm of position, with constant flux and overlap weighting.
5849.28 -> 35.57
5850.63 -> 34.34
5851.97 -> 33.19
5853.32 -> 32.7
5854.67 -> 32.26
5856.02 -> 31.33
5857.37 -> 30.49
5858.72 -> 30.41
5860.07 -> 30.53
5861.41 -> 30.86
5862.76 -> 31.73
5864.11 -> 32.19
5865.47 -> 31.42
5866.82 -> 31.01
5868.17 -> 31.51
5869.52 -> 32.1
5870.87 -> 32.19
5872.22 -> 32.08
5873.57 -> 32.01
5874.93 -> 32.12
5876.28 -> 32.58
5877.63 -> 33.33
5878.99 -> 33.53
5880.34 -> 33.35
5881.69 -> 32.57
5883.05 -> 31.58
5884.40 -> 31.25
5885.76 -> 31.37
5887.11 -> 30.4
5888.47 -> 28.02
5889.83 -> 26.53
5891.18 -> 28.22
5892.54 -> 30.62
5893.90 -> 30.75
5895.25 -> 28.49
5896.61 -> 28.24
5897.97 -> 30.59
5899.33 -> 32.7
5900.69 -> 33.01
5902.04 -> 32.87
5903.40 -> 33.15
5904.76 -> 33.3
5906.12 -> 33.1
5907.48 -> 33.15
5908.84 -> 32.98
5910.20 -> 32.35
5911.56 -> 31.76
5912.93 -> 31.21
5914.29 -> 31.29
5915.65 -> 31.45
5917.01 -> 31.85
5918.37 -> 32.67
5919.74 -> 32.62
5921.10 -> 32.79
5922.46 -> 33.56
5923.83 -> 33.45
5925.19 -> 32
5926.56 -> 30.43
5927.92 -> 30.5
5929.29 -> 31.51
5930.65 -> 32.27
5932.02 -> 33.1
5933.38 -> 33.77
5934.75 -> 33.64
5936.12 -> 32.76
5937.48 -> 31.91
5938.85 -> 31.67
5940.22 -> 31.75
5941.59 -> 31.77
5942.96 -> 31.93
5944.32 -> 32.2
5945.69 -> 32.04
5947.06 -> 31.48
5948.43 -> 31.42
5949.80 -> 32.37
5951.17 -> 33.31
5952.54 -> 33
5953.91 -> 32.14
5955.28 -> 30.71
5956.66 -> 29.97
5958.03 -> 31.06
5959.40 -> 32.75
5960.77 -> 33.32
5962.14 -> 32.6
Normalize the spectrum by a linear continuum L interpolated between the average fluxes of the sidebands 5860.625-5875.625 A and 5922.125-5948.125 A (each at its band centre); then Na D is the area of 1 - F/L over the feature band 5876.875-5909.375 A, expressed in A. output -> 0.5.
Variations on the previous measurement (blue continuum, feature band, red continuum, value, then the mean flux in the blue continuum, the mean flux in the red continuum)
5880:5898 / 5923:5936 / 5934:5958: -0.4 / 30.1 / 32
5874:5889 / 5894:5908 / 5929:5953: 0.1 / 31.9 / 32.3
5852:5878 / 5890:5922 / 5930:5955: 0.4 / 31.7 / 32.3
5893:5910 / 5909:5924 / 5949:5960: -0.2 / 31.9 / 31.9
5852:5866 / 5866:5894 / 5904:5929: 0.4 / 31.5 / 32.2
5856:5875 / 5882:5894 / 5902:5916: 0.8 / 31.4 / 32.4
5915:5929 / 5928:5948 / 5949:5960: -0.1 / 32.1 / 31.9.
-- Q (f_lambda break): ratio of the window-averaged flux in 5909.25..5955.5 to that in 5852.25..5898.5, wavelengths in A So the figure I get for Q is 1.03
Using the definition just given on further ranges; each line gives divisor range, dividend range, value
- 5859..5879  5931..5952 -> 1.02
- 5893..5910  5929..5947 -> 1.01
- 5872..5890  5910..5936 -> 1.02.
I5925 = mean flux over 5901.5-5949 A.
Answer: 32.3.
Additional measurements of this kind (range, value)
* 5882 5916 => 31.1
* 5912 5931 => 32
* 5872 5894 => 31.2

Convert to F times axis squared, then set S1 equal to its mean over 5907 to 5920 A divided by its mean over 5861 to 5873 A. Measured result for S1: 1.0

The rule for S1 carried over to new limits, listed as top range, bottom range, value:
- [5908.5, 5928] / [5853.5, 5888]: 1.03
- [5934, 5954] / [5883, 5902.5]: 1.08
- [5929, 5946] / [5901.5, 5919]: 1.01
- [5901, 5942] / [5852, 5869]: 1.05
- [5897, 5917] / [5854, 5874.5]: 1.04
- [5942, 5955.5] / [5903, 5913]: 1.00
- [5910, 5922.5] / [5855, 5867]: 1.05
